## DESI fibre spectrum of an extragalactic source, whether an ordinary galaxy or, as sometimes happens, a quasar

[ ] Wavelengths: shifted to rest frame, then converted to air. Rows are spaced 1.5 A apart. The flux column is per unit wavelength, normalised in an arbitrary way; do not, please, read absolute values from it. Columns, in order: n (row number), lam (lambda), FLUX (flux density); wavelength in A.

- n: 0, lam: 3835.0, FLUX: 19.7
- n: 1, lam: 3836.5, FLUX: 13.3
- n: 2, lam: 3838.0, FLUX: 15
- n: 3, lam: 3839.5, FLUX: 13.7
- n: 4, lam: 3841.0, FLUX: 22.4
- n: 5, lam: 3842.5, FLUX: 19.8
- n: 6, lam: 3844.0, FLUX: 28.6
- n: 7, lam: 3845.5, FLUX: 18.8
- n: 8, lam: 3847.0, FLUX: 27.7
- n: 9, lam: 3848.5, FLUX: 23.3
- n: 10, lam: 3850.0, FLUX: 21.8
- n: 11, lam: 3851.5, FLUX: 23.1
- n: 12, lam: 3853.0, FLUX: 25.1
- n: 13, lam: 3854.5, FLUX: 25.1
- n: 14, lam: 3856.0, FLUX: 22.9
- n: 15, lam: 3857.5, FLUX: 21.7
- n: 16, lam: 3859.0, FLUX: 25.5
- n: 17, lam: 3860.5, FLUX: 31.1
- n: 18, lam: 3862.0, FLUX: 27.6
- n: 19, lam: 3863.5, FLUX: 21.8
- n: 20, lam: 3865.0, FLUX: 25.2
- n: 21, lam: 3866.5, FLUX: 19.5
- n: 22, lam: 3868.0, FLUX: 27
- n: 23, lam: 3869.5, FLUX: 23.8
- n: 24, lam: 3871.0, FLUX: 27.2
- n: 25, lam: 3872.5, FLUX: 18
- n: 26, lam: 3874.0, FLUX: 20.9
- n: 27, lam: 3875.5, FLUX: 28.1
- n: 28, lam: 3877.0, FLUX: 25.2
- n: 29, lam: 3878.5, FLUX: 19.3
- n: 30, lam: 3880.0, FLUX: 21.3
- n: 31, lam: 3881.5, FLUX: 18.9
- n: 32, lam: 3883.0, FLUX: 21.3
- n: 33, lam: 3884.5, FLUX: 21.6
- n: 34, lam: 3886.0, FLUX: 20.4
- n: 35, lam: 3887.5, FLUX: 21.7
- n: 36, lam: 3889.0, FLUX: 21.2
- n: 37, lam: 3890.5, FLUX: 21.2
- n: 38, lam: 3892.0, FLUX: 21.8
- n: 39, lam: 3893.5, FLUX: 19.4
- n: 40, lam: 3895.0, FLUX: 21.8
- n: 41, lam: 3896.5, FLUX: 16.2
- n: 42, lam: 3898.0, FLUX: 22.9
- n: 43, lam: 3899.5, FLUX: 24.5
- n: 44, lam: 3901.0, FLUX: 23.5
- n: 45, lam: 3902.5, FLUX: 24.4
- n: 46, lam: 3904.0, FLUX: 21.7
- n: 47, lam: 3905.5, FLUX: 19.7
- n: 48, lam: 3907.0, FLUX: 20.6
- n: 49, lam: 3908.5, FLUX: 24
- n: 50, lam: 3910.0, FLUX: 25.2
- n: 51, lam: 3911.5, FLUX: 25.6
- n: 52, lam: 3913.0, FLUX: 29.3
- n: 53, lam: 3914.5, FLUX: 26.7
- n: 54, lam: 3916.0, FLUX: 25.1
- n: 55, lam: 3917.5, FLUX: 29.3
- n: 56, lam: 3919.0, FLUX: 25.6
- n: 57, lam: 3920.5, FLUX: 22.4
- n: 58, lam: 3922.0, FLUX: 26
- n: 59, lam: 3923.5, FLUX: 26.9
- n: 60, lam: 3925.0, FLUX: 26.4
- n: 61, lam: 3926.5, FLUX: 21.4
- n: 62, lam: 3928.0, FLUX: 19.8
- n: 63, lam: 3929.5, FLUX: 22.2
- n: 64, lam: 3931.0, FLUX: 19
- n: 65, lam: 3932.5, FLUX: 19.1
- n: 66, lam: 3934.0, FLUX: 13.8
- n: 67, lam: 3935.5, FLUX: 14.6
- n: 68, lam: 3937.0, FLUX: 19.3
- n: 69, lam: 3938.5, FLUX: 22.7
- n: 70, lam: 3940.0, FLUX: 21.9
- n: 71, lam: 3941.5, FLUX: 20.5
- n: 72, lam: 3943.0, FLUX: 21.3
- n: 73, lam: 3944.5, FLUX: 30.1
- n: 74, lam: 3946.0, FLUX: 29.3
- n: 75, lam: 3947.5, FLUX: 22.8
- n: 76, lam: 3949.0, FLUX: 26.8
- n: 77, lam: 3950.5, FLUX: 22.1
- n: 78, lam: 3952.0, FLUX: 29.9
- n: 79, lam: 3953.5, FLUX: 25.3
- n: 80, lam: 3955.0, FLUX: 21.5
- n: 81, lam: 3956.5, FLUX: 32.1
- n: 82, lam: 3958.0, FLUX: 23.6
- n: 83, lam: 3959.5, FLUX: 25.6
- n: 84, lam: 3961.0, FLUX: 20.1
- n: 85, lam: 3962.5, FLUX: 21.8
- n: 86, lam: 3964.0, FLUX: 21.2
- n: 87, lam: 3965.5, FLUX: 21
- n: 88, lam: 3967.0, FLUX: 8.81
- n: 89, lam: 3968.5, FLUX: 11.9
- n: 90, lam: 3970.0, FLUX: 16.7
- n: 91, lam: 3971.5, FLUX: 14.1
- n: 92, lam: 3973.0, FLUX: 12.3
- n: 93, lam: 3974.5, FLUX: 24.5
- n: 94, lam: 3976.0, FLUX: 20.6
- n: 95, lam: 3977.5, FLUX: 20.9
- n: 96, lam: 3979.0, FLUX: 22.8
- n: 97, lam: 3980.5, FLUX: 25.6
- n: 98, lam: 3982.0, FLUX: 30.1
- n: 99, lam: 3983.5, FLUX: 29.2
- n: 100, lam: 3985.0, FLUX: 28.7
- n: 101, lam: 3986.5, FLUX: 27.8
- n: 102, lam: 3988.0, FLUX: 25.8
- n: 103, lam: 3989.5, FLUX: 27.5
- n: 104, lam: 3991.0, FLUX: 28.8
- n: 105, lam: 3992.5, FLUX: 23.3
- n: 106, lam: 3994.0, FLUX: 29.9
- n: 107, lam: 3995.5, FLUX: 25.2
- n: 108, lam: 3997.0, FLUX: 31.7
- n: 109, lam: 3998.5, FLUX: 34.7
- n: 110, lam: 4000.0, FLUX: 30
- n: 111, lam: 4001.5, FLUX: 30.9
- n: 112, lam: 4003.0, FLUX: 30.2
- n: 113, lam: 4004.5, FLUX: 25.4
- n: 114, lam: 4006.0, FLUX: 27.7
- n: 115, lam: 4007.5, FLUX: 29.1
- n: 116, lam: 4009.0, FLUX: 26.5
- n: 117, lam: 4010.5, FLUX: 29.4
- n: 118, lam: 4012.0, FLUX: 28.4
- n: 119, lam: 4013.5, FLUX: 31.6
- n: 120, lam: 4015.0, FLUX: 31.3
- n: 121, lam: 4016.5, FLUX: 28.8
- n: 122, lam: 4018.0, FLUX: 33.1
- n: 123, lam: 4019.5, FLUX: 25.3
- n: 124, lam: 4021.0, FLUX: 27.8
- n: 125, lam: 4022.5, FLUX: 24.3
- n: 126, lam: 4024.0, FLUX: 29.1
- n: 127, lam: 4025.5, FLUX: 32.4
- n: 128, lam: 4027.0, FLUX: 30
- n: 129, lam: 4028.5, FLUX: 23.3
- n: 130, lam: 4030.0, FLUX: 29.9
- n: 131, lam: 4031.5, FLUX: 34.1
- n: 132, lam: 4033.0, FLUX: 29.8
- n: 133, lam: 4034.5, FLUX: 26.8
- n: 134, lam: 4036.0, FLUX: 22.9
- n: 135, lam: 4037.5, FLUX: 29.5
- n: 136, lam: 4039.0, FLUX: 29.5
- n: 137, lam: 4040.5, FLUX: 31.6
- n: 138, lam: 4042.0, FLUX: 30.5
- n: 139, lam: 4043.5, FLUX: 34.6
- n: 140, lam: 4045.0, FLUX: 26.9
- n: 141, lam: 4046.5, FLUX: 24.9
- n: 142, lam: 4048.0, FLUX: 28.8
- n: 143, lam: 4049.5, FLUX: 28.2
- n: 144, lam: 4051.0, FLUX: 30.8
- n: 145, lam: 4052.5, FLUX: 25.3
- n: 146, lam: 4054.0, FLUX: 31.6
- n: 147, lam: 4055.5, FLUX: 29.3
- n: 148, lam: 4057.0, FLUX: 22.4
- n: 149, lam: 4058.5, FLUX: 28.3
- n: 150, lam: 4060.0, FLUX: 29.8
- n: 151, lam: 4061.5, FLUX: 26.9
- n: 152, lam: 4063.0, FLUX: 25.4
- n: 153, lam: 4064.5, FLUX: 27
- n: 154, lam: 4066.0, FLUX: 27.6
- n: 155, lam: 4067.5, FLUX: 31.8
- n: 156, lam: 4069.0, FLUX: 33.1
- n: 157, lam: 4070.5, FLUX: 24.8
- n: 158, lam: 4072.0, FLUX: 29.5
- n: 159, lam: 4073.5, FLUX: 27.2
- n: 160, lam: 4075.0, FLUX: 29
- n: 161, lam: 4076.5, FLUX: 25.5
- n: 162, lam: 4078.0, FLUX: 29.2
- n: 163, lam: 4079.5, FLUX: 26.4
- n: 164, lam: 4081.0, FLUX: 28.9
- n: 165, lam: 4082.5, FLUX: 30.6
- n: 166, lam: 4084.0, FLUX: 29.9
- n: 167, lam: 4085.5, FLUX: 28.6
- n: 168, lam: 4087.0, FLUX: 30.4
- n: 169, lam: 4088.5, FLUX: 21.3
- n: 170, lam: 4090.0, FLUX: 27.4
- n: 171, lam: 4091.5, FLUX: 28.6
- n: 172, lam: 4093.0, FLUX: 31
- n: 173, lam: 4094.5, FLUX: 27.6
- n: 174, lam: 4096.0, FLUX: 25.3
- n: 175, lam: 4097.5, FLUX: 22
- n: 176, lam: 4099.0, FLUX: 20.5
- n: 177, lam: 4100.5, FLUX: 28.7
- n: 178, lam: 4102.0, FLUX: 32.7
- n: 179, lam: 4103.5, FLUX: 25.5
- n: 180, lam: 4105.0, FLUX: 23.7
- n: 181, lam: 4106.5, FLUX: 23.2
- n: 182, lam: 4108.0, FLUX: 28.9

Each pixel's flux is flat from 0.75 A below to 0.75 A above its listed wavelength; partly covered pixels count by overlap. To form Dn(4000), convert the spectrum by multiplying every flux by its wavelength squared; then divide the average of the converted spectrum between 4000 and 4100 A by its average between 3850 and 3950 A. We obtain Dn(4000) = 1.33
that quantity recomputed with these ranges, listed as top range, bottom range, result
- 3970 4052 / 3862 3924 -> 1.27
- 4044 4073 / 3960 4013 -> 1.18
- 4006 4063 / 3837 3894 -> 1.38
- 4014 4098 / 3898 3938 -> 1.33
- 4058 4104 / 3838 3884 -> 1.35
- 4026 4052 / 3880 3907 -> 1.46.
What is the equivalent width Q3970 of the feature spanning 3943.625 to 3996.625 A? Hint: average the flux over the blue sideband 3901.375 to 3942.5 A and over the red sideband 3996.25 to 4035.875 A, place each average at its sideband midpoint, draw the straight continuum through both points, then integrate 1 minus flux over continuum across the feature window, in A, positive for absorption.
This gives 4.69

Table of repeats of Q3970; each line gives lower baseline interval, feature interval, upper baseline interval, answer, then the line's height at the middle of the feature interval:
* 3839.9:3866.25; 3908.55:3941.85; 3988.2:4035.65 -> 4.12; 26.2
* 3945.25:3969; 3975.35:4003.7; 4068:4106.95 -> -4.23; 24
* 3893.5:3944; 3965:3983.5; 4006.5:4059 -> 4.43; 25.5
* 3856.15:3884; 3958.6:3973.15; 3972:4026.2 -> 4.84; 26.4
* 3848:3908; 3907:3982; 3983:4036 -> 9.16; 25.7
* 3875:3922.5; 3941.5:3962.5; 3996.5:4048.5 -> 0.41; 25.6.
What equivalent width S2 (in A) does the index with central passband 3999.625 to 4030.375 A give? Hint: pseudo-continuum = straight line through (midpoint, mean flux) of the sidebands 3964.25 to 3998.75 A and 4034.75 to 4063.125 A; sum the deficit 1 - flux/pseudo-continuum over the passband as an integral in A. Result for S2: -3.5 A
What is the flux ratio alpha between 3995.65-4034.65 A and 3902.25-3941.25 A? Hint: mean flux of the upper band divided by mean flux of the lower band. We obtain 1.29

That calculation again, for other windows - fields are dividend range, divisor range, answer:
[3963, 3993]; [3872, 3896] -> 1.03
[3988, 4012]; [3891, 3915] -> 1.25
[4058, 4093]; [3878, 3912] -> 1.30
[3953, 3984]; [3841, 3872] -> 0.88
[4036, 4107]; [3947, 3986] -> 1.25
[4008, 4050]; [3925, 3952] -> 1.32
